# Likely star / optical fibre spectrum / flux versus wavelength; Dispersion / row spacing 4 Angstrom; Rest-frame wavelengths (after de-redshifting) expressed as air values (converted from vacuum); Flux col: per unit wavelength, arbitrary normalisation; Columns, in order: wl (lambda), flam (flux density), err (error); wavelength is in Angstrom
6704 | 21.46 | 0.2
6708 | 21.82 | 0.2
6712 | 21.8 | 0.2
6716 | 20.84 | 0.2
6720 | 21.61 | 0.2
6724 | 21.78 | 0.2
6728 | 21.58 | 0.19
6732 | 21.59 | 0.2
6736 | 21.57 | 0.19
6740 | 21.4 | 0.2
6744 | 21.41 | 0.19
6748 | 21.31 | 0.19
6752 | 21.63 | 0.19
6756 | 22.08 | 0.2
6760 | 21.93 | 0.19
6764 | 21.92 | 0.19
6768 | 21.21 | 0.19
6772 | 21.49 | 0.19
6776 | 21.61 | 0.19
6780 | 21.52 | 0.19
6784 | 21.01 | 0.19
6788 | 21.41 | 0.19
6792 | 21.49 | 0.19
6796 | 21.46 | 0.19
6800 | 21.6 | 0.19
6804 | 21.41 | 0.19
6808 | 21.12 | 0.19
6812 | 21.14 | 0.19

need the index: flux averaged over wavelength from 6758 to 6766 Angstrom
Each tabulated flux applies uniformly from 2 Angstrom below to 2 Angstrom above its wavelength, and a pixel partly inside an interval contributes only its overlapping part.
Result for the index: 21.9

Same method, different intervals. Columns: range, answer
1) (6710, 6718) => 21.3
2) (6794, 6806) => 21.5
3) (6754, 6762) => 22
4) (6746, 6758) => 21.7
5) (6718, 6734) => 21.6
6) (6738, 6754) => 21.4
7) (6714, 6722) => 21.2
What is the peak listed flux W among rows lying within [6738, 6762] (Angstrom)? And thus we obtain 22.08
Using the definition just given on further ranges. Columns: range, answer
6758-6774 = 21.93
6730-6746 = 21.59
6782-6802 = 21.6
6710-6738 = 21.8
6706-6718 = 21.82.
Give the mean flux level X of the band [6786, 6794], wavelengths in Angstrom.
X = 21.4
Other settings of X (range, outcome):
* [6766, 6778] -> 21.4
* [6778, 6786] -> 21.3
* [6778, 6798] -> 21.4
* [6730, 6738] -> 21.6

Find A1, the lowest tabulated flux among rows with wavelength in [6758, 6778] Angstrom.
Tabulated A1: 21.21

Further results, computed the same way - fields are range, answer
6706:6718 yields 20.84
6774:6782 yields 21.52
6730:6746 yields 21.4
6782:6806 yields 21.01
